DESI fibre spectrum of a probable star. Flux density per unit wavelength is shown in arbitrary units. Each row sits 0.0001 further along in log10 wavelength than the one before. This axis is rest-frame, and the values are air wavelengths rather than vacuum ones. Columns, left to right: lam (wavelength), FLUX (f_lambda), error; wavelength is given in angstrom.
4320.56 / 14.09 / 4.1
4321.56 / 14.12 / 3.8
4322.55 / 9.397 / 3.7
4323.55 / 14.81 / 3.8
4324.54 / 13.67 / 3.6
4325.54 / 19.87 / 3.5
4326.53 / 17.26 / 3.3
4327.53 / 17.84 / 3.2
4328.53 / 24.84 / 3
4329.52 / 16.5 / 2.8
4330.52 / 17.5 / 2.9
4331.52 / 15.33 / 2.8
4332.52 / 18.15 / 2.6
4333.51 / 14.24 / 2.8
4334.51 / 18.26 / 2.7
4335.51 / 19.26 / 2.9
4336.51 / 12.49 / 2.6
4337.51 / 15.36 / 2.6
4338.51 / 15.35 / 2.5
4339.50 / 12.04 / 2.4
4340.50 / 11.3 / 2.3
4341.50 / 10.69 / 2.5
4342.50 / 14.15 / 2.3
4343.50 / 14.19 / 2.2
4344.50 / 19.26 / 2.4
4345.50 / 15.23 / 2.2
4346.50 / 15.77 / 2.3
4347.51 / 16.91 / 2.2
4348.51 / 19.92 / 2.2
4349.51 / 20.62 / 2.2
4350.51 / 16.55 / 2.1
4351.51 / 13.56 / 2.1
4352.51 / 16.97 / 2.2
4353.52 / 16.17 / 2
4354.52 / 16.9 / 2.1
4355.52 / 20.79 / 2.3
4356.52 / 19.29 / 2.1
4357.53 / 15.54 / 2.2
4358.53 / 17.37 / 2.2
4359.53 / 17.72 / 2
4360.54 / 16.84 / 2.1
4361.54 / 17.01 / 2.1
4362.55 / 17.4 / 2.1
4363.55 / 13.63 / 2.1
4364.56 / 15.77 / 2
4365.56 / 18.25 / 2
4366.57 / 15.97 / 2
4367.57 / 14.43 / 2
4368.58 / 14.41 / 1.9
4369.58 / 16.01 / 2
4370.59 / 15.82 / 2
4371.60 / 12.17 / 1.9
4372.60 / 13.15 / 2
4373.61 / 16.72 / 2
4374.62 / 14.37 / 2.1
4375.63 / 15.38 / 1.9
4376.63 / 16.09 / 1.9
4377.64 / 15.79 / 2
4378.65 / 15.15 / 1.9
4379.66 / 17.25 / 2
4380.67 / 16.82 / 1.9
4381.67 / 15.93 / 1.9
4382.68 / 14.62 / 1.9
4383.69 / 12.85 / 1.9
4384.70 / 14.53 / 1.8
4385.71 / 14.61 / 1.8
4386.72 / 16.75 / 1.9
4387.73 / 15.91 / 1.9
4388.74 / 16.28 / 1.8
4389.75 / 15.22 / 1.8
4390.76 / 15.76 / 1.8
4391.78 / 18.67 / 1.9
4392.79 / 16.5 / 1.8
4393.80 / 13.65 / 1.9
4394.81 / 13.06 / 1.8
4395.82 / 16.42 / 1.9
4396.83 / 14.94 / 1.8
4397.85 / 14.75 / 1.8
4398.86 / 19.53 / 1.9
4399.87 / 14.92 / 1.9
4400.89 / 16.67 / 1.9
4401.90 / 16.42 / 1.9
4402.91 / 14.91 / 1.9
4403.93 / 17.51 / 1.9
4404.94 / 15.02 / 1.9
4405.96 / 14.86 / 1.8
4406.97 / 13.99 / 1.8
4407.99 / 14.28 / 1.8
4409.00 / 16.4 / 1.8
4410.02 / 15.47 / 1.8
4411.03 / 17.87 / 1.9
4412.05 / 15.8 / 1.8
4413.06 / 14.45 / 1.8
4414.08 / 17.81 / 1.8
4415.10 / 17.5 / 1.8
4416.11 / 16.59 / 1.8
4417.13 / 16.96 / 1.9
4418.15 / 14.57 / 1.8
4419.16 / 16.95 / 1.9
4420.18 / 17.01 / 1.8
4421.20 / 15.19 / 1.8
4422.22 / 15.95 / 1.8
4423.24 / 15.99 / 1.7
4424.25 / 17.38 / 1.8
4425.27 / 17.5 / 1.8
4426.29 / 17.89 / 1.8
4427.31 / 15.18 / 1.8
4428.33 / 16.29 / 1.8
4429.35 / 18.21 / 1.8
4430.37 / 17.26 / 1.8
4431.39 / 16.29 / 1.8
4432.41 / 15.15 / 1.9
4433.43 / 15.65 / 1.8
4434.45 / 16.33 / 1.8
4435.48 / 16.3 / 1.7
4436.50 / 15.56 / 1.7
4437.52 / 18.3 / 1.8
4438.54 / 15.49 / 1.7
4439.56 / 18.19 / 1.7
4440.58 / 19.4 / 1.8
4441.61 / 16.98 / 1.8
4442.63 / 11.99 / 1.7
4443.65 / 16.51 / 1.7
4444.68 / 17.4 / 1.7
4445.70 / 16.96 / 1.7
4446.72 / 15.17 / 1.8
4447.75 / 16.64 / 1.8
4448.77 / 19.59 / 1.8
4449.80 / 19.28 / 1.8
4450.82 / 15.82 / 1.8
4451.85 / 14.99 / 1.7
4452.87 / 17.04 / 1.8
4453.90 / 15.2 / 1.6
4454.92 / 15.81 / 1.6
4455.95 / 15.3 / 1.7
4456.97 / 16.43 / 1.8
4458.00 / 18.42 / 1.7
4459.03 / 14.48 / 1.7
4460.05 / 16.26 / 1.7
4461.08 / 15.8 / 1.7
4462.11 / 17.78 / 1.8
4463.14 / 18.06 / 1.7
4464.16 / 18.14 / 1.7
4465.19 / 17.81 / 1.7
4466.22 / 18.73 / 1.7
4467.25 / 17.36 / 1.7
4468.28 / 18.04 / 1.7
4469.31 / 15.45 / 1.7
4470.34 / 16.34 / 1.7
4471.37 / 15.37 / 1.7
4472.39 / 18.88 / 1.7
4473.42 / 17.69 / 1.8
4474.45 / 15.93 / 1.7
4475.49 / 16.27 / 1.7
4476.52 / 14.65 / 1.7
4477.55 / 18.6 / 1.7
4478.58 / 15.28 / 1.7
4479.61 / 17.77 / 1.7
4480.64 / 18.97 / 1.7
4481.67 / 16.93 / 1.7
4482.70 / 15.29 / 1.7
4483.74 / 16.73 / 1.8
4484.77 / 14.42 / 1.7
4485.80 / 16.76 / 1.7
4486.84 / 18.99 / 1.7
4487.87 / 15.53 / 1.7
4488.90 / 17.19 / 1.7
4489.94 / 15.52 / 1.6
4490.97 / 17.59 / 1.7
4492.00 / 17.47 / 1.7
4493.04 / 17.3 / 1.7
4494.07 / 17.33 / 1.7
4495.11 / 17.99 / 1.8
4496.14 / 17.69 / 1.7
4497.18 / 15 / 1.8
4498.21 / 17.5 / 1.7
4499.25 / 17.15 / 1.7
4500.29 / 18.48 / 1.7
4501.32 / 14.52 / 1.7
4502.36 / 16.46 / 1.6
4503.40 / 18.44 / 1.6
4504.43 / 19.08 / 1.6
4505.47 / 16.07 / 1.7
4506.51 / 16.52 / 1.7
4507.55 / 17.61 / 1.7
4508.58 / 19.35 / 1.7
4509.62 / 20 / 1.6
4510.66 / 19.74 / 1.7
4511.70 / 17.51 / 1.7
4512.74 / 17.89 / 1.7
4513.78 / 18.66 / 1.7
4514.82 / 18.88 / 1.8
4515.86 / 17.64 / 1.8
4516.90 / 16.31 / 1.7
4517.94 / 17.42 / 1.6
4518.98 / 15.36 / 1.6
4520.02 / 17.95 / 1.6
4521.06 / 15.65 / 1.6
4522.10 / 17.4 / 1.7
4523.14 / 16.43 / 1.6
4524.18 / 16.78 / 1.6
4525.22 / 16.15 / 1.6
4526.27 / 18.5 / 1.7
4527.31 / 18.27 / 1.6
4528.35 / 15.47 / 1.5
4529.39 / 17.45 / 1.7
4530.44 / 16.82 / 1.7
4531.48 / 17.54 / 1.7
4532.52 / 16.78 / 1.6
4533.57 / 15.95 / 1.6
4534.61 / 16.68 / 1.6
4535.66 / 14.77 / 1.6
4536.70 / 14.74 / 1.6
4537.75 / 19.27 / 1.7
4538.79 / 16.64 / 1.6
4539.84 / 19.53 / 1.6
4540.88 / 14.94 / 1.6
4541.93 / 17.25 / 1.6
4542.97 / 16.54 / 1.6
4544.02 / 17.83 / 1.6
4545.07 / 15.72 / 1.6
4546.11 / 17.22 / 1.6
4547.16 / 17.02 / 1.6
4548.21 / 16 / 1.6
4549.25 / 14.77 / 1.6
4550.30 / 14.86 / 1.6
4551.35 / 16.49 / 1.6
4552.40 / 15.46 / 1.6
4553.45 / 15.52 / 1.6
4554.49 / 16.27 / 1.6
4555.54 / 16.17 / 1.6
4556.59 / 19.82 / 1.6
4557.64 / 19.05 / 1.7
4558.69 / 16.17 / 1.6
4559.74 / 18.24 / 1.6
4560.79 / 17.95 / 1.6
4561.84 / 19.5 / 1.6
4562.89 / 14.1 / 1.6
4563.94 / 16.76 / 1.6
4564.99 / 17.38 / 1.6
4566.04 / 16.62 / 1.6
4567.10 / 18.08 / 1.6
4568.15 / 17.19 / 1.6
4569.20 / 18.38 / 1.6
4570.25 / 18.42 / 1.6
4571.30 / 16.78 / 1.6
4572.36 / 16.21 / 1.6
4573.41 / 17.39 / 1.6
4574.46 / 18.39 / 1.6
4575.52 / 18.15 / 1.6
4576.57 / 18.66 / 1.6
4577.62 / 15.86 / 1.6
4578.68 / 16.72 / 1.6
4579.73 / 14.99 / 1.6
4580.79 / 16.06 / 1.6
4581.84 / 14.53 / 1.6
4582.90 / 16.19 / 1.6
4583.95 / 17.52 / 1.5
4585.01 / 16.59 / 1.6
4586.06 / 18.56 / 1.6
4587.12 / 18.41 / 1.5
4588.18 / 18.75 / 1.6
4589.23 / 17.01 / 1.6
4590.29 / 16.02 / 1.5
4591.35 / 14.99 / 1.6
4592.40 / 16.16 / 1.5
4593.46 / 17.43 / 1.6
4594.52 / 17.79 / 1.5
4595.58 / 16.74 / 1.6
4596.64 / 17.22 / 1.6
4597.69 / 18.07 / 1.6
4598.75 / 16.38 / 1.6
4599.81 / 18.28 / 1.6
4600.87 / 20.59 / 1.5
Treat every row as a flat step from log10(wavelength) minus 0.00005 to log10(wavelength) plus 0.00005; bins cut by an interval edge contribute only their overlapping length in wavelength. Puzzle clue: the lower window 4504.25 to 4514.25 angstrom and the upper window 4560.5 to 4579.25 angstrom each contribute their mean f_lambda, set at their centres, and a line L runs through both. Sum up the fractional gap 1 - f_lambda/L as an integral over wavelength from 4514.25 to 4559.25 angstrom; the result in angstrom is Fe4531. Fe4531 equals 2.6 angstrom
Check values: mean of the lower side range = 18.2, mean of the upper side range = 17.4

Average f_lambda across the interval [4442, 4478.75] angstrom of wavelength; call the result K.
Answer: 16.7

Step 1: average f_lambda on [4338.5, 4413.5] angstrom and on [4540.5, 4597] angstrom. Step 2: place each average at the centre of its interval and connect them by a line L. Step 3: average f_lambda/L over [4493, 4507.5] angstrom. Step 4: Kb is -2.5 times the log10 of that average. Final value -0.039 mag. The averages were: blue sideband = 15.8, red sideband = 16.9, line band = 17.1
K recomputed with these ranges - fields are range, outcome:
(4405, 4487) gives 16.6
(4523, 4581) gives 16.9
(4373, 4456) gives 16.1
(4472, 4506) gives 16.9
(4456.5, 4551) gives 17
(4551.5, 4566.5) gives 17.1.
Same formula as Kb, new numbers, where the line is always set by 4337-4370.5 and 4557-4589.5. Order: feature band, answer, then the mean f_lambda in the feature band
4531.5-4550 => 0.03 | 16.6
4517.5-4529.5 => 0.01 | 16.9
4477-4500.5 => -0.01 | 17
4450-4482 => -0.01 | 16.8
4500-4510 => -0.04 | 17.6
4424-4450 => -0.01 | 16.8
